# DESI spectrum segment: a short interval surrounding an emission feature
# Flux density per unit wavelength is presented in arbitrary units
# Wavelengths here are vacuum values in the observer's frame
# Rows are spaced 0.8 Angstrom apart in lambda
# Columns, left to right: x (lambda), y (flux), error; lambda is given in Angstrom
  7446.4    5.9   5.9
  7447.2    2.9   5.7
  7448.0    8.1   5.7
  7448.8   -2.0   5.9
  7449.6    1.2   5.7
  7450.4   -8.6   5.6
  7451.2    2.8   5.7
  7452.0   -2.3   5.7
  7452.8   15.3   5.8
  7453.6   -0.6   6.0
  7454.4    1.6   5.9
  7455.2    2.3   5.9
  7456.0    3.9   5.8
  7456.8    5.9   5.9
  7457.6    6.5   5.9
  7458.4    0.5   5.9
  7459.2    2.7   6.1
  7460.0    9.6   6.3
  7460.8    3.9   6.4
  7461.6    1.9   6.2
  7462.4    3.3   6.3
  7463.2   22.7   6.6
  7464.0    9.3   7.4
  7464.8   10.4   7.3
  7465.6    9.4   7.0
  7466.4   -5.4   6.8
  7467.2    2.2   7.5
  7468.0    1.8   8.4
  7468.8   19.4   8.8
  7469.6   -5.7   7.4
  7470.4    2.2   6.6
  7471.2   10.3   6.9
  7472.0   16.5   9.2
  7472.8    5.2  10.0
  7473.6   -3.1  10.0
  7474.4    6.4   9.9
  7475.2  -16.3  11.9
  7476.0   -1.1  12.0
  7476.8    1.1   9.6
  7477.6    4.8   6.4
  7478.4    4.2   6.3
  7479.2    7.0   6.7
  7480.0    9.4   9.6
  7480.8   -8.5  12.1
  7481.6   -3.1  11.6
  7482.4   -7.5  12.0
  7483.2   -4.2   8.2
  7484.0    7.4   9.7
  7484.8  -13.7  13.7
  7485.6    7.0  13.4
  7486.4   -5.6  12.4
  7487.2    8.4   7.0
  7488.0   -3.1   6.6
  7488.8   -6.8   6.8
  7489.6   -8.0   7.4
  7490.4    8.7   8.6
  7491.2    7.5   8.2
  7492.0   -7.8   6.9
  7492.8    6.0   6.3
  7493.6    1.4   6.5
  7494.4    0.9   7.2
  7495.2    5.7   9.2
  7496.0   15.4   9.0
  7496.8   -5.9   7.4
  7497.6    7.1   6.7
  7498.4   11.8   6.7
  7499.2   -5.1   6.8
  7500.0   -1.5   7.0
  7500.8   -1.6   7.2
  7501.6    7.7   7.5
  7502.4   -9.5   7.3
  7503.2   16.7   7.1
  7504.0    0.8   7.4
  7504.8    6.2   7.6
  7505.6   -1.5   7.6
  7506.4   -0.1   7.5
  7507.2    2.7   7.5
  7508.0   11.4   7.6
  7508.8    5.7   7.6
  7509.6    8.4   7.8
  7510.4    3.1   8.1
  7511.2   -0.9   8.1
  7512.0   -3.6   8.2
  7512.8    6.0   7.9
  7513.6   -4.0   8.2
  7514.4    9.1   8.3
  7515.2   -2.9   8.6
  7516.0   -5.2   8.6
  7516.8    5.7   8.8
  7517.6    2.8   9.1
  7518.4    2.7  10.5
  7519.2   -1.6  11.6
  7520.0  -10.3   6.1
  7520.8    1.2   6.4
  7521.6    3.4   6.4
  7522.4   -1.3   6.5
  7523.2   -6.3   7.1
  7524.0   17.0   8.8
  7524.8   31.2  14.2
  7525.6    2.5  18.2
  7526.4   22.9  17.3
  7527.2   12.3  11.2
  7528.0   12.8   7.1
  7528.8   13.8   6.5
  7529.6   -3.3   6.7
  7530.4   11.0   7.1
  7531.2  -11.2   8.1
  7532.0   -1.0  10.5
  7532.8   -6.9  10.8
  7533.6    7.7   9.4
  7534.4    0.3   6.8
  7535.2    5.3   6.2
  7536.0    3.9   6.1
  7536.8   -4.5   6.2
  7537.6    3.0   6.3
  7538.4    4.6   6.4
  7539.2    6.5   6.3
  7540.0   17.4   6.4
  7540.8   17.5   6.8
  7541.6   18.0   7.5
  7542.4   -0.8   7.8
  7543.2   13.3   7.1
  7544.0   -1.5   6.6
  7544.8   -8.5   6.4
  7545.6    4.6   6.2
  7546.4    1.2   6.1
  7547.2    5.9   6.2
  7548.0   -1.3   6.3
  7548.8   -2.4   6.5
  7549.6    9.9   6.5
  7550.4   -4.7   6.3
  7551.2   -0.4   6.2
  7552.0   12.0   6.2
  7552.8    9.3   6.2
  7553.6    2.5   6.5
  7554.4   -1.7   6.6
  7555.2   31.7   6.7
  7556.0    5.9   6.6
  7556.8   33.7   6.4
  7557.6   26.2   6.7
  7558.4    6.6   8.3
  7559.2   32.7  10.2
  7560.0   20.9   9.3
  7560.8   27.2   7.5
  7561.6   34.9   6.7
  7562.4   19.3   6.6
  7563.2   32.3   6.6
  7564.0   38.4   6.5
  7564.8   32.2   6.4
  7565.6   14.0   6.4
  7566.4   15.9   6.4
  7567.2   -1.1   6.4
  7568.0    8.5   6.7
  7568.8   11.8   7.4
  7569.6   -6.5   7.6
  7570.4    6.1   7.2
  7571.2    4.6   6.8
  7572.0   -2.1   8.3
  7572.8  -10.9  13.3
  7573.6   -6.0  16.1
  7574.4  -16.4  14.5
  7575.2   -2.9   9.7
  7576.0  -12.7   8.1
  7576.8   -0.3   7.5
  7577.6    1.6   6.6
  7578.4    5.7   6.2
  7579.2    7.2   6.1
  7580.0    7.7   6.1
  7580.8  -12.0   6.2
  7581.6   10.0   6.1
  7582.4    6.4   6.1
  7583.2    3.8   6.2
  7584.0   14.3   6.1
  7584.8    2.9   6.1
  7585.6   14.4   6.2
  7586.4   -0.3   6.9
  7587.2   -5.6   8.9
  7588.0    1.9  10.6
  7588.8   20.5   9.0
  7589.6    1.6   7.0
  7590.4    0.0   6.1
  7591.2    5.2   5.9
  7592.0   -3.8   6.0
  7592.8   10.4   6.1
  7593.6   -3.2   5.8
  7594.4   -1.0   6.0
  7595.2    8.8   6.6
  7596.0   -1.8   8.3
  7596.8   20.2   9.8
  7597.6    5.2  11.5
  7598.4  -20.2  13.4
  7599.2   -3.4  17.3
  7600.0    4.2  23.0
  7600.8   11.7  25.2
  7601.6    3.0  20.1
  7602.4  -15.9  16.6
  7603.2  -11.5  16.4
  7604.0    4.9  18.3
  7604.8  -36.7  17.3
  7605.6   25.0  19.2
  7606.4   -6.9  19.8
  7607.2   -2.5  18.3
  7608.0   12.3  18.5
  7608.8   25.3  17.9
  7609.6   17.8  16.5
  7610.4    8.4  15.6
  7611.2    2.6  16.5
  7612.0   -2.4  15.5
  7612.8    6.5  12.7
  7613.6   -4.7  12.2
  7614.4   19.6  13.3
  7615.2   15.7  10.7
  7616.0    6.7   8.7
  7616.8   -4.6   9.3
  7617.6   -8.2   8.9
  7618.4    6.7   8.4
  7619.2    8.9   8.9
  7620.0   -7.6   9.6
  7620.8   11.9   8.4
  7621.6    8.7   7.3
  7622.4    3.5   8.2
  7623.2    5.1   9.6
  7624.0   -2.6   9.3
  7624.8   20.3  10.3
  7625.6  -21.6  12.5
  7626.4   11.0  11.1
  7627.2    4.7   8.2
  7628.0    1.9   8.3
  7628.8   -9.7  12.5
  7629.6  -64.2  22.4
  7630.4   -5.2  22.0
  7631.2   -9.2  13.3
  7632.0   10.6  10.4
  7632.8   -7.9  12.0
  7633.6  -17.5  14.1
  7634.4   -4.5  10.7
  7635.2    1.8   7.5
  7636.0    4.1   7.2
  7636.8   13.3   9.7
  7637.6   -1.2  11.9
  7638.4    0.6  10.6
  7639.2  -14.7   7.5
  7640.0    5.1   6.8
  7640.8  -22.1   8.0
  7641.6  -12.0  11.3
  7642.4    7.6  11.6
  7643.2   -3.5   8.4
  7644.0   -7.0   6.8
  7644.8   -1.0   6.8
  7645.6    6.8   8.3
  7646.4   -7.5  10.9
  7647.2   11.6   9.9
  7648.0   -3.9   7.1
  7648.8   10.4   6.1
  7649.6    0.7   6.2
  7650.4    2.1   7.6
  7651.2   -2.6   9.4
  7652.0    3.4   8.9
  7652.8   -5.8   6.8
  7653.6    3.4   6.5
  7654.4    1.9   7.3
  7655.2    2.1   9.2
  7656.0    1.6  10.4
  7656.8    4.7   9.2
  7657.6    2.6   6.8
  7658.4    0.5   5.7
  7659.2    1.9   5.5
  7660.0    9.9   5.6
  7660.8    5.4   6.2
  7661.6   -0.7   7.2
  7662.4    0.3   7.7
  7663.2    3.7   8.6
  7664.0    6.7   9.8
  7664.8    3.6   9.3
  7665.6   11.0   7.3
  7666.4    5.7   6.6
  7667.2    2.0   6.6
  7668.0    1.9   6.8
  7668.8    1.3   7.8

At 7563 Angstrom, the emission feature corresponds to [O II]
